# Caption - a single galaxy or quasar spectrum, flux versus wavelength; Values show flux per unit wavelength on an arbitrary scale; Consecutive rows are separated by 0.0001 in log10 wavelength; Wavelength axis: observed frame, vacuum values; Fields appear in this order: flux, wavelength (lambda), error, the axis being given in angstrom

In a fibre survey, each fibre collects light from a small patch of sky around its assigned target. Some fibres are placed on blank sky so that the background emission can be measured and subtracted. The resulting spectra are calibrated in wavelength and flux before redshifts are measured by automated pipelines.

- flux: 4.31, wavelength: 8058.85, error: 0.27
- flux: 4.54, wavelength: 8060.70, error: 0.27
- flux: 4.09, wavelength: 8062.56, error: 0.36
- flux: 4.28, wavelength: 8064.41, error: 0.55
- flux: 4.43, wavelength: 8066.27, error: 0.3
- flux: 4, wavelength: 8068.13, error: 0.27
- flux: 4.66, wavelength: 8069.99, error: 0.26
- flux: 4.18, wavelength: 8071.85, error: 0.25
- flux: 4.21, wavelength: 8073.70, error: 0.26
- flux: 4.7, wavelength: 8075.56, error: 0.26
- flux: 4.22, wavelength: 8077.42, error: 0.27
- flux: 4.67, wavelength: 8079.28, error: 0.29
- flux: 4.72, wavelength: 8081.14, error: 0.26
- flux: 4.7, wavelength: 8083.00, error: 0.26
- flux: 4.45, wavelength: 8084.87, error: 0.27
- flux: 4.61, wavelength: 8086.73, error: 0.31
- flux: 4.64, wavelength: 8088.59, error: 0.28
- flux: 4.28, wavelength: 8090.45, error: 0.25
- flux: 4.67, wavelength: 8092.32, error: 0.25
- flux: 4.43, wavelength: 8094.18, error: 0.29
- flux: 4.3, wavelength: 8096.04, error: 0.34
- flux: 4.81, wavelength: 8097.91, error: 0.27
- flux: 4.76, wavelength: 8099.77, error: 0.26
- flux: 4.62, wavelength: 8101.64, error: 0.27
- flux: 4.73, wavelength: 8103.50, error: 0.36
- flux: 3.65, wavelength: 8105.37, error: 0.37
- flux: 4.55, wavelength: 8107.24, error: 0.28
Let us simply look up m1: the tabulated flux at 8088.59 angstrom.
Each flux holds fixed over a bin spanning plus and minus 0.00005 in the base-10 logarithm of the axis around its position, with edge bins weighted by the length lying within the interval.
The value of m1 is 4.64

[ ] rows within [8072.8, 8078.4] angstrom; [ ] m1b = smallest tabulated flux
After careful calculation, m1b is 4.21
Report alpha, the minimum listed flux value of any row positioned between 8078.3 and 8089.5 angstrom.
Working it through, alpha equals 4.45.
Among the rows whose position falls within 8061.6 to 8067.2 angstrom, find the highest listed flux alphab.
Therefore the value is 4.43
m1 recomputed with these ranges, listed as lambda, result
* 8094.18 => 4.43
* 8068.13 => 4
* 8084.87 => 4.45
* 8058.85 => 4.31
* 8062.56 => 4.09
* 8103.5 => 4.73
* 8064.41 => 4.28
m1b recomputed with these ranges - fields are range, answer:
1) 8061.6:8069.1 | 4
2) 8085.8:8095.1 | 4.28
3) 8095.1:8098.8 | 4.3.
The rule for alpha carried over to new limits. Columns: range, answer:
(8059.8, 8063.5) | 4.09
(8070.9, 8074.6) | 4.18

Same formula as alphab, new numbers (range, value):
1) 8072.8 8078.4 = 4.7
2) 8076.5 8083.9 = 4.72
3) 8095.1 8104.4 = 4.81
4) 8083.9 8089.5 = 4.64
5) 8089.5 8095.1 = 4.67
